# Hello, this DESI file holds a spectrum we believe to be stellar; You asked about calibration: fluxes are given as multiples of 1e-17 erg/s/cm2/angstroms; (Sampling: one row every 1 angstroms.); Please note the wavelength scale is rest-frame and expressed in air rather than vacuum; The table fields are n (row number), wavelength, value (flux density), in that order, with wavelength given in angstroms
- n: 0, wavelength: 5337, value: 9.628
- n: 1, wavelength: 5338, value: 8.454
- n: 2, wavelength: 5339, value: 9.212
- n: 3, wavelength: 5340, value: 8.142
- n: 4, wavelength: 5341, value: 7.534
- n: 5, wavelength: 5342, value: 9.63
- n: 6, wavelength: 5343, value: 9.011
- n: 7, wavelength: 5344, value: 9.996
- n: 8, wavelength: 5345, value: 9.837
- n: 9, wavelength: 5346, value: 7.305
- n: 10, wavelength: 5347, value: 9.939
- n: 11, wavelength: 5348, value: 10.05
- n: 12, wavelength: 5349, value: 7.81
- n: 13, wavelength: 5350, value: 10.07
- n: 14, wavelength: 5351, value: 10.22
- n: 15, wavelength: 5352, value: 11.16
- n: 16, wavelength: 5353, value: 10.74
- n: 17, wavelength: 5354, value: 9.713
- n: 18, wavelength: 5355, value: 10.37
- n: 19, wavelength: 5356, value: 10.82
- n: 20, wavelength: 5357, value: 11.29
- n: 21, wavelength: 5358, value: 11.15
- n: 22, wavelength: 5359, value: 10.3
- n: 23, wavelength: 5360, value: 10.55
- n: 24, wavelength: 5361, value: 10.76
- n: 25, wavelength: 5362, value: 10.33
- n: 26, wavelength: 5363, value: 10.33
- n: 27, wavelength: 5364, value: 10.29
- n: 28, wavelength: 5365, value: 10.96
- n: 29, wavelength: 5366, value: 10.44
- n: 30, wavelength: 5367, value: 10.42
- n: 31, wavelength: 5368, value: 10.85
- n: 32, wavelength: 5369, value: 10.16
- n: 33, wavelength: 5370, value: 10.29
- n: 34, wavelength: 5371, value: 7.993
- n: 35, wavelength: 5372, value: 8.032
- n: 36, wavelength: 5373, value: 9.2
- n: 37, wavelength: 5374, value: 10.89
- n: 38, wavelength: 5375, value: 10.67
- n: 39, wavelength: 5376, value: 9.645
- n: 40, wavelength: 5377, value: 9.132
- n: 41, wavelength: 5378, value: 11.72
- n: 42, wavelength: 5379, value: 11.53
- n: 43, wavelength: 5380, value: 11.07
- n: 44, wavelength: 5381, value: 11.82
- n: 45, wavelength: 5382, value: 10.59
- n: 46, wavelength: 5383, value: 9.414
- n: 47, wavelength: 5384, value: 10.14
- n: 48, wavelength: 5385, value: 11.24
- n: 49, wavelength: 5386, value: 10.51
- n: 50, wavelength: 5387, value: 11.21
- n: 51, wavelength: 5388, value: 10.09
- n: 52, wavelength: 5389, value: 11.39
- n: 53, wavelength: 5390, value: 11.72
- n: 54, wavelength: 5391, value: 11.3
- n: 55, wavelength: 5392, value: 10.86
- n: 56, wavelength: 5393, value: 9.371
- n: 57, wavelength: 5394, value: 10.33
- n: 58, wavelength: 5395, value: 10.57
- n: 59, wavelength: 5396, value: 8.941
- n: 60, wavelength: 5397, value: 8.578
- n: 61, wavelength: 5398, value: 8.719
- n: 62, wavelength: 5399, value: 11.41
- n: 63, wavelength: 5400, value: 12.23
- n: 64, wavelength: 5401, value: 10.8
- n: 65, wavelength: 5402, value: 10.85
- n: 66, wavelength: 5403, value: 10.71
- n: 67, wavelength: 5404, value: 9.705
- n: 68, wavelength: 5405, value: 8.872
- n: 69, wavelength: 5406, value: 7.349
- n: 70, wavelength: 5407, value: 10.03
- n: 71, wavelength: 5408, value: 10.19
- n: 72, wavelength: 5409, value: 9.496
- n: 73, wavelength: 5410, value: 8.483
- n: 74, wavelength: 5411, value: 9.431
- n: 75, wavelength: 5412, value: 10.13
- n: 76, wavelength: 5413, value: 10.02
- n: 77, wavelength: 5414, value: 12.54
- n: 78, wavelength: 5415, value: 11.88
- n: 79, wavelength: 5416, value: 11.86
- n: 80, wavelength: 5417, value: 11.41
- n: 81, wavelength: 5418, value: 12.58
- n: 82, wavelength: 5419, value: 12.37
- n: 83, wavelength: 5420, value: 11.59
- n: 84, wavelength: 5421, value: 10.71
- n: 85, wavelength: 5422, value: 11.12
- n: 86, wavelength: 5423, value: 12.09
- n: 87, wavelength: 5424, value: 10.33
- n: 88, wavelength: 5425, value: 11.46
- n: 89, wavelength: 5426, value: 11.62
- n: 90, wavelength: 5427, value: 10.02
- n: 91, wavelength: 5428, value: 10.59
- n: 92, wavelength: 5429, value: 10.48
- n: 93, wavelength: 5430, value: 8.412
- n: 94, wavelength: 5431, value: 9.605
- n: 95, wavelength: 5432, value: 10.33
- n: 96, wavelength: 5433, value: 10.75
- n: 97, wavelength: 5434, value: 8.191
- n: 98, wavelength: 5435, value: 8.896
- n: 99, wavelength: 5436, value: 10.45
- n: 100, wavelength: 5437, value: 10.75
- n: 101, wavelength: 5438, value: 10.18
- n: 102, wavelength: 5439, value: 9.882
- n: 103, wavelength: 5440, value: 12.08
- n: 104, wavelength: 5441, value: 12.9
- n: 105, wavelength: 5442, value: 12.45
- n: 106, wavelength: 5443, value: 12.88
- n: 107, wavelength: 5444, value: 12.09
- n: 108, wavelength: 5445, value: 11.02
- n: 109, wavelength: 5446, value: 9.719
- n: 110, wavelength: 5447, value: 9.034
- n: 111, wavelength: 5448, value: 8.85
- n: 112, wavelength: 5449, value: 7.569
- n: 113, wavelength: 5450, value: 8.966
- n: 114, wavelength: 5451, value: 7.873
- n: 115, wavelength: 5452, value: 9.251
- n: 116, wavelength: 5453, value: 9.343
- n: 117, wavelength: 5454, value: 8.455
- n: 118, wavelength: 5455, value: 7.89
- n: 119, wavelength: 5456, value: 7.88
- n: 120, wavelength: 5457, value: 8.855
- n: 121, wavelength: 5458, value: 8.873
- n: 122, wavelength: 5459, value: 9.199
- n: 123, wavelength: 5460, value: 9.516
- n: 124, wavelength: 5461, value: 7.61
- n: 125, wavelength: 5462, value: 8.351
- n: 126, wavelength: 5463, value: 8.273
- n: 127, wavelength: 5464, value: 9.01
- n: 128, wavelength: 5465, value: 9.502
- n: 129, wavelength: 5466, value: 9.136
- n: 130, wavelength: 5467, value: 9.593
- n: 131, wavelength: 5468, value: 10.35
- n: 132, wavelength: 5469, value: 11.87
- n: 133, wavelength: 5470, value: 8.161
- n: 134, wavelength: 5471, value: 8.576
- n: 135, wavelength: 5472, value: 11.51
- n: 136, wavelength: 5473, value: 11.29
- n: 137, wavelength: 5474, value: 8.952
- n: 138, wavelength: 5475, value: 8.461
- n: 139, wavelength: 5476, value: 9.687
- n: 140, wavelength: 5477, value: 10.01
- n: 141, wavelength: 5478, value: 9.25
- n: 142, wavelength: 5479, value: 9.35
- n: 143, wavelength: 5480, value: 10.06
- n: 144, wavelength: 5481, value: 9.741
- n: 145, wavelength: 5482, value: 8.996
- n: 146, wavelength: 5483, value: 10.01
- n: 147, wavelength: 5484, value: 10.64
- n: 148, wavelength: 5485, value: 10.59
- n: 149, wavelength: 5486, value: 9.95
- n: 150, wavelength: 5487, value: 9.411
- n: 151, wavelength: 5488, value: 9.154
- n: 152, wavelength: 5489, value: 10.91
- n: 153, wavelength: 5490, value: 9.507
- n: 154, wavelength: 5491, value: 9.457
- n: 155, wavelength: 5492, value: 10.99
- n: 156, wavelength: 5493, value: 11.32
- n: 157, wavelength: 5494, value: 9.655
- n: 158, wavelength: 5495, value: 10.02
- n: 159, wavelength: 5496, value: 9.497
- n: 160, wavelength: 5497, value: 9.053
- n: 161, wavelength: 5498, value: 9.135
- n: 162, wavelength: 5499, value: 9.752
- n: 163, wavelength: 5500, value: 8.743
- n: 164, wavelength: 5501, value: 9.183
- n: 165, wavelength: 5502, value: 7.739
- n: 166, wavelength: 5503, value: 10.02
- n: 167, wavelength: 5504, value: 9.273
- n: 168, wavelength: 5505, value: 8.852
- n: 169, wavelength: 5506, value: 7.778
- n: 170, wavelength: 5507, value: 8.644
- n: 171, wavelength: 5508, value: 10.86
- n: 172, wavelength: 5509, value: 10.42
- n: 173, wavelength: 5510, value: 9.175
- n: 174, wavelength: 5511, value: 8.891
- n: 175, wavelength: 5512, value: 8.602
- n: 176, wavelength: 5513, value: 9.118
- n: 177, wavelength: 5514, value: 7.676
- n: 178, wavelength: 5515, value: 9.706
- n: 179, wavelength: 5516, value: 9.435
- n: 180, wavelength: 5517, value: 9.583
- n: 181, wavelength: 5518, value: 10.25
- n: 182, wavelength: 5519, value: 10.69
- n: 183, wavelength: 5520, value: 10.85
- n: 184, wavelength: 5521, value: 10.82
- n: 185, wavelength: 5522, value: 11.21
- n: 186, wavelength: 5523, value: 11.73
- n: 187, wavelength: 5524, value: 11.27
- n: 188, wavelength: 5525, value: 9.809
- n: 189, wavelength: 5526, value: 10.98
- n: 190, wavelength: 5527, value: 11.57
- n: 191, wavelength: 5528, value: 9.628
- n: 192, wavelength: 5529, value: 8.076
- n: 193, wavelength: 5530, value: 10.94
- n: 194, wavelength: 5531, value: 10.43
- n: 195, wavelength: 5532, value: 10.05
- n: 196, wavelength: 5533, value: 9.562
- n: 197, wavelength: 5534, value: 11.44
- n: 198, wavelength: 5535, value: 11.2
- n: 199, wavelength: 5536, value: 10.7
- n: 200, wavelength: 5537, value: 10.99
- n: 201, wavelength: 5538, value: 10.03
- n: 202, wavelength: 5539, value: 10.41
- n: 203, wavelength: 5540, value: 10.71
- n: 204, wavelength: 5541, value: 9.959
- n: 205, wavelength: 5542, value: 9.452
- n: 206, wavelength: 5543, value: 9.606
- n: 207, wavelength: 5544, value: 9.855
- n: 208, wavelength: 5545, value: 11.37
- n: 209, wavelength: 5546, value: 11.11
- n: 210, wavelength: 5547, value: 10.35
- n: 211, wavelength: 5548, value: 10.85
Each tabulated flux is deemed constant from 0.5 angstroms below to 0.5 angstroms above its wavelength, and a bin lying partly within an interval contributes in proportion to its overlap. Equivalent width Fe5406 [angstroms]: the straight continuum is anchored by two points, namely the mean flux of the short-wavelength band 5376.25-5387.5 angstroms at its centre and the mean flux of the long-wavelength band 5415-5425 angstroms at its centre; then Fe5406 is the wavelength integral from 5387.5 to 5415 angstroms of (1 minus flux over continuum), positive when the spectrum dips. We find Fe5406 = 2.4 angstroms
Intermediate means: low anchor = 10.7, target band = 10.2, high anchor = 11.6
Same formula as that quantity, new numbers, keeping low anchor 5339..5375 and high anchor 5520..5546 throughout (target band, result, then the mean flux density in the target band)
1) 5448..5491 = 4.02 angstroms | 9.32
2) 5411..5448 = -2.58 angstroms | 10.9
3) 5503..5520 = 1.70 angstroms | 9.38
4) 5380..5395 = -1.07 angstroms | 10.7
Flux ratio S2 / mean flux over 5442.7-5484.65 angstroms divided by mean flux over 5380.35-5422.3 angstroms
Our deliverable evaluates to 0.89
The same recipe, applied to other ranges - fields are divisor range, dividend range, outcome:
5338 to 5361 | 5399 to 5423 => 1.09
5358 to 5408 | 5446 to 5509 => 0.91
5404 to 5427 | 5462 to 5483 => 0.90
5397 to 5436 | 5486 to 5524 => 0.93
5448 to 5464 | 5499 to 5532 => 1.14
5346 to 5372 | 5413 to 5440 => 1.06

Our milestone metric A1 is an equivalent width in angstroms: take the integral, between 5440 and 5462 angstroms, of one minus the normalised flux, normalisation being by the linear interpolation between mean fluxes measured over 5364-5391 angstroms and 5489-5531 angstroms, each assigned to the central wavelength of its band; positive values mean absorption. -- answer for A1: 1.1 angstroms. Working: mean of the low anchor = 10.4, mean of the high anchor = 9.78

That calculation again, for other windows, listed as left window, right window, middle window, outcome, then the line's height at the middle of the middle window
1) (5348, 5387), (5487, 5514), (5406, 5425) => -1.56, 10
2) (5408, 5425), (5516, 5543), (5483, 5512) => 2.77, 10.6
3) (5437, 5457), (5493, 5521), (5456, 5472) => 0.99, 9.77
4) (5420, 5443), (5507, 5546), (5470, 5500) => 1.78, 10.4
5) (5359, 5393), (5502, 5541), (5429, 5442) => -0.04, 10.3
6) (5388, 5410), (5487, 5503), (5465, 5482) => 0.01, 9.73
